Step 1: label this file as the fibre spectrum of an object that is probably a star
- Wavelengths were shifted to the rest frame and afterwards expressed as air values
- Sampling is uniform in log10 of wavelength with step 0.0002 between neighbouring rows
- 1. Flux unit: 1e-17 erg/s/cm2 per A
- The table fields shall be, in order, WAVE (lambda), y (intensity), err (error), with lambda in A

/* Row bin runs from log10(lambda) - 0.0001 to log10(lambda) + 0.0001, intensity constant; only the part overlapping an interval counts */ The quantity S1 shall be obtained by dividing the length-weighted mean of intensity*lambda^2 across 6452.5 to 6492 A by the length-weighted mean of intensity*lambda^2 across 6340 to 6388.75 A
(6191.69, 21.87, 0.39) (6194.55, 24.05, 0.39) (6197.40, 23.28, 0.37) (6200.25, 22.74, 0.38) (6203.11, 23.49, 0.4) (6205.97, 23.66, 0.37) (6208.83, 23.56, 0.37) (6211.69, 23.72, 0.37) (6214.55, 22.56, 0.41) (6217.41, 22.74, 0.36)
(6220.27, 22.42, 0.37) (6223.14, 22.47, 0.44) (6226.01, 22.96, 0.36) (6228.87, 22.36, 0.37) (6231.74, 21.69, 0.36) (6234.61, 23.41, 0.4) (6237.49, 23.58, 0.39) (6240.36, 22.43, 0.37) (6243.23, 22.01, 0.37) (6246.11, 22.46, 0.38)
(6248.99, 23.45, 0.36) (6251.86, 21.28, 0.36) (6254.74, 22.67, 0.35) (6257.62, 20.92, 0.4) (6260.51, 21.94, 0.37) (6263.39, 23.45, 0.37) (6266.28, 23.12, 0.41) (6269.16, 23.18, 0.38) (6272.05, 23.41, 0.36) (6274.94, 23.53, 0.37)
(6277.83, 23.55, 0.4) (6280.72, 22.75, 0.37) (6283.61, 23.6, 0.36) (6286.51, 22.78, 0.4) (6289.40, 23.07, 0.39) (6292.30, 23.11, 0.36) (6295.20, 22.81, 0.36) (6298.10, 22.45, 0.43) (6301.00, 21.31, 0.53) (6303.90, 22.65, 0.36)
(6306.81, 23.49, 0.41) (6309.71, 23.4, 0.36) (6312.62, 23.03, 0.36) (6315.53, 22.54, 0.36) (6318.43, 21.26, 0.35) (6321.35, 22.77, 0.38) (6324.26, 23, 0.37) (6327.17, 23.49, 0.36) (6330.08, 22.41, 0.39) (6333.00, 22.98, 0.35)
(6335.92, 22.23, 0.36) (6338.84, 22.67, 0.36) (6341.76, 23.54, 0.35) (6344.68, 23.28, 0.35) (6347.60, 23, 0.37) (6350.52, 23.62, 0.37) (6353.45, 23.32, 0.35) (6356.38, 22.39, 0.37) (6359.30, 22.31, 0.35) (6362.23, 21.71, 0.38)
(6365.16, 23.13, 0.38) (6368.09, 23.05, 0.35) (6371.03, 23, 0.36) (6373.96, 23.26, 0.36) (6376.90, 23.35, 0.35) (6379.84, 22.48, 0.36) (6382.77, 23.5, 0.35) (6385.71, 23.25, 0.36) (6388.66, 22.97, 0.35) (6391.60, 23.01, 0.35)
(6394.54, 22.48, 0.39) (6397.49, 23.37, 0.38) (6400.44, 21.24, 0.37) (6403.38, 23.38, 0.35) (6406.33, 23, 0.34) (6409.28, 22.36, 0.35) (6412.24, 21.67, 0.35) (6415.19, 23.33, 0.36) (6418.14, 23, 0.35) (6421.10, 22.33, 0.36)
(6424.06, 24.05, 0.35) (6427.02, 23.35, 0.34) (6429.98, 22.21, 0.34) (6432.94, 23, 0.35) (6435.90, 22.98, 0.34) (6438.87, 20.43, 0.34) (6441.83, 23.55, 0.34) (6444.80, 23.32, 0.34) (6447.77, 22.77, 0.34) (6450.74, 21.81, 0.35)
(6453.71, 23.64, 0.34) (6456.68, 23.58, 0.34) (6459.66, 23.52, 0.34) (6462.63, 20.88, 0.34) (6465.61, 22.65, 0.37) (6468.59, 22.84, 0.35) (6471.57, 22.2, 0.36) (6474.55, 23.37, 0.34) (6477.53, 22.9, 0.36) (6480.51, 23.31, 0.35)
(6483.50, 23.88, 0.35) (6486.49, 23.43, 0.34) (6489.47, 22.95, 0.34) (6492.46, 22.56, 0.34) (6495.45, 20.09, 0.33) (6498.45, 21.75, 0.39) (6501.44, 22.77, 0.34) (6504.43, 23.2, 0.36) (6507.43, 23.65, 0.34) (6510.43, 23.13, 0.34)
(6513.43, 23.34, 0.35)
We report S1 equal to 1.0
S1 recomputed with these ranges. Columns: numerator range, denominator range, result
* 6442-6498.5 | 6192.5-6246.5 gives 1.07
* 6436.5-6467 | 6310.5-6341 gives 1.04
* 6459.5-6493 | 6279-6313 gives 1.06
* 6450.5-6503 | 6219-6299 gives 1.07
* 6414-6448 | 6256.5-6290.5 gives 1.05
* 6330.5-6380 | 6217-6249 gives 1.05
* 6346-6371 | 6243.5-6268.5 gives 1.05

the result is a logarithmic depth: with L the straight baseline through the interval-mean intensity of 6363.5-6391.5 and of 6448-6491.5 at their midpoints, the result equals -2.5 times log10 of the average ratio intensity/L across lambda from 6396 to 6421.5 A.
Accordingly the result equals 0.02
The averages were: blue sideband 23.1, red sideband 22.9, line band 22.6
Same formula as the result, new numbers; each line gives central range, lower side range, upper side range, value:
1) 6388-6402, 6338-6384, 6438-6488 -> 0.02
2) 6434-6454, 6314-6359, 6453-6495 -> 0.01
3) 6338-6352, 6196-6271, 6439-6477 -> -0.02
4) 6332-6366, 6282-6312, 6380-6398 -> 0.01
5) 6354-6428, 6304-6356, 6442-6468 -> 0.00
